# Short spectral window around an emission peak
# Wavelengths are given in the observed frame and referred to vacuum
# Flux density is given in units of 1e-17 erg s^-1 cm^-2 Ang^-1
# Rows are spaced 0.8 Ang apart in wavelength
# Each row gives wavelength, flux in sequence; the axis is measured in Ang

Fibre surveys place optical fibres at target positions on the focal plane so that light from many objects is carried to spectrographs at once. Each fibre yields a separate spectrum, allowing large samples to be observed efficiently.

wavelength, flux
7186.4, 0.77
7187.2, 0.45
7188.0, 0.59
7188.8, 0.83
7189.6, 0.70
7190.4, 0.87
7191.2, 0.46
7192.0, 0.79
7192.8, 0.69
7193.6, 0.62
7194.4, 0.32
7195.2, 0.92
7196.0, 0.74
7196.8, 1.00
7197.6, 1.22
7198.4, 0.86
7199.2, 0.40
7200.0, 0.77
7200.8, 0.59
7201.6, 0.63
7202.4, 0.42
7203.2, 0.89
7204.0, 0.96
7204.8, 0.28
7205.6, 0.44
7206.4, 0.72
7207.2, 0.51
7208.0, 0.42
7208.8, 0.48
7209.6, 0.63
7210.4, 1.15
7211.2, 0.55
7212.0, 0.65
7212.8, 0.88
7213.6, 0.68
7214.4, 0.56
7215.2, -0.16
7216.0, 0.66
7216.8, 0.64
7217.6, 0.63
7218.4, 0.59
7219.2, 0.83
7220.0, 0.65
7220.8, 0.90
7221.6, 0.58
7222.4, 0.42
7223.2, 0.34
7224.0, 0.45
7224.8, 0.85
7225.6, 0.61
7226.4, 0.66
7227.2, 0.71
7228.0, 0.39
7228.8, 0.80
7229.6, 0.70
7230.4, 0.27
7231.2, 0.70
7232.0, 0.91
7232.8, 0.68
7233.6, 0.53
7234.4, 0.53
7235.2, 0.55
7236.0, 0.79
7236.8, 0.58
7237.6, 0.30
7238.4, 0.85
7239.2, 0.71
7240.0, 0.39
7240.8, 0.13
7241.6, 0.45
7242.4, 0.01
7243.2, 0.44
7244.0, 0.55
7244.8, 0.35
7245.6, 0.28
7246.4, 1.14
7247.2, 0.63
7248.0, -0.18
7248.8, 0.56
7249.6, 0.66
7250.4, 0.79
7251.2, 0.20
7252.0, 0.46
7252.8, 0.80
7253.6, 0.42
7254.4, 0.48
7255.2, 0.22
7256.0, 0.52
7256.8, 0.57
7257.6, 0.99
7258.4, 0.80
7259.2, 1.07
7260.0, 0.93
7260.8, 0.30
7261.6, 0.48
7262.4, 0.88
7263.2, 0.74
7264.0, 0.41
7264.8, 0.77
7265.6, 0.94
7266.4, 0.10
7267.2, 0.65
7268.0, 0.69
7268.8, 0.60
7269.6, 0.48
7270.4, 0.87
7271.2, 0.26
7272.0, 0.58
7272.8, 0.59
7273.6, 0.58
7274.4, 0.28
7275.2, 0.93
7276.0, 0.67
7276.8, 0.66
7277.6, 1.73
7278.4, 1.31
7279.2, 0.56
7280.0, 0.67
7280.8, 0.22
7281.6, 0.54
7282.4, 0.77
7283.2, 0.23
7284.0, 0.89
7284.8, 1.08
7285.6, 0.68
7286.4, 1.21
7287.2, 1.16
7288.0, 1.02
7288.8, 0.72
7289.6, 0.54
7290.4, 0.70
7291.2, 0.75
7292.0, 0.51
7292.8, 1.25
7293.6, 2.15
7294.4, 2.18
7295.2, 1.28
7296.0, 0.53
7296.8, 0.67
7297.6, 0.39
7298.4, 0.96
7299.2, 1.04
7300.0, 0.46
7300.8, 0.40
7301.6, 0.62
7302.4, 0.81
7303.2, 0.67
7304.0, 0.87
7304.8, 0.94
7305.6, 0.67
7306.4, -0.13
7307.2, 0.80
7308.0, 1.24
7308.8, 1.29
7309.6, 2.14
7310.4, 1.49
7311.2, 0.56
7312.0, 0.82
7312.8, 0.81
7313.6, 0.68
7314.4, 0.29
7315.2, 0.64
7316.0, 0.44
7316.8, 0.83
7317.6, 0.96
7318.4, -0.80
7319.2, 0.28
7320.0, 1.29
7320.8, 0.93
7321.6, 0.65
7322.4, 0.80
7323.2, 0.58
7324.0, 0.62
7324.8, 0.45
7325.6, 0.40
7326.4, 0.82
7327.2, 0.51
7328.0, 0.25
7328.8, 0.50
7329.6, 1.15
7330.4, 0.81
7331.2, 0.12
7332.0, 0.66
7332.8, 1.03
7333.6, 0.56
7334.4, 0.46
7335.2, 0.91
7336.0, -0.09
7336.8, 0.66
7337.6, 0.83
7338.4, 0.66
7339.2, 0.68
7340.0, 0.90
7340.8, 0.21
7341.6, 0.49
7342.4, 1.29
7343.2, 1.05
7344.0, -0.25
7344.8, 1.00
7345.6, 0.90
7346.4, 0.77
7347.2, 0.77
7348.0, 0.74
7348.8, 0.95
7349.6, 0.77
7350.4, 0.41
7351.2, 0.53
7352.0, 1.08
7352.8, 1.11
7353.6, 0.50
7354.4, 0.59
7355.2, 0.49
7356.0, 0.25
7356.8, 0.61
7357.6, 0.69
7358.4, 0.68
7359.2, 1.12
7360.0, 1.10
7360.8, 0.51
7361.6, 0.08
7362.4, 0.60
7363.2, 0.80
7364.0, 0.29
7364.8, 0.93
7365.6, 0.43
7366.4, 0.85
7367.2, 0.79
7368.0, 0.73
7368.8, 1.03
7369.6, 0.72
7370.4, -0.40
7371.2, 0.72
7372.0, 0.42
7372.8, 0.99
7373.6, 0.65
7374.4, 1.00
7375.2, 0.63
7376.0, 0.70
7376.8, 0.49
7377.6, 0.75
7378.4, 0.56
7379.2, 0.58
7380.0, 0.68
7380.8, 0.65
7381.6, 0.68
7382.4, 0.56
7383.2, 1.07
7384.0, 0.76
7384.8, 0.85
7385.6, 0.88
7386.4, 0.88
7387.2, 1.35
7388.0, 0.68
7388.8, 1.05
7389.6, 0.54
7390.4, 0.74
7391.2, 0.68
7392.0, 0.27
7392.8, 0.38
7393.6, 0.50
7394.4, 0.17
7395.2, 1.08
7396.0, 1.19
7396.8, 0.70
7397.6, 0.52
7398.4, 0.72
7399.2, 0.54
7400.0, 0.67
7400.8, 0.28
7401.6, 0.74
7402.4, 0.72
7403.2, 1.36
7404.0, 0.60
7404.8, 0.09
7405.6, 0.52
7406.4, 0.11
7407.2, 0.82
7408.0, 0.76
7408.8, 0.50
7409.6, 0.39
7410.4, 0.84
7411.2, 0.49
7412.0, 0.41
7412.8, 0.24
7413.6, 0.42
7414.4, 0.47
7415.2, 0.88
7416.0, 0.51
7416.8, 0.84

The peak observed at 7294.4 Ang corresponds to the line [S II] 6716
